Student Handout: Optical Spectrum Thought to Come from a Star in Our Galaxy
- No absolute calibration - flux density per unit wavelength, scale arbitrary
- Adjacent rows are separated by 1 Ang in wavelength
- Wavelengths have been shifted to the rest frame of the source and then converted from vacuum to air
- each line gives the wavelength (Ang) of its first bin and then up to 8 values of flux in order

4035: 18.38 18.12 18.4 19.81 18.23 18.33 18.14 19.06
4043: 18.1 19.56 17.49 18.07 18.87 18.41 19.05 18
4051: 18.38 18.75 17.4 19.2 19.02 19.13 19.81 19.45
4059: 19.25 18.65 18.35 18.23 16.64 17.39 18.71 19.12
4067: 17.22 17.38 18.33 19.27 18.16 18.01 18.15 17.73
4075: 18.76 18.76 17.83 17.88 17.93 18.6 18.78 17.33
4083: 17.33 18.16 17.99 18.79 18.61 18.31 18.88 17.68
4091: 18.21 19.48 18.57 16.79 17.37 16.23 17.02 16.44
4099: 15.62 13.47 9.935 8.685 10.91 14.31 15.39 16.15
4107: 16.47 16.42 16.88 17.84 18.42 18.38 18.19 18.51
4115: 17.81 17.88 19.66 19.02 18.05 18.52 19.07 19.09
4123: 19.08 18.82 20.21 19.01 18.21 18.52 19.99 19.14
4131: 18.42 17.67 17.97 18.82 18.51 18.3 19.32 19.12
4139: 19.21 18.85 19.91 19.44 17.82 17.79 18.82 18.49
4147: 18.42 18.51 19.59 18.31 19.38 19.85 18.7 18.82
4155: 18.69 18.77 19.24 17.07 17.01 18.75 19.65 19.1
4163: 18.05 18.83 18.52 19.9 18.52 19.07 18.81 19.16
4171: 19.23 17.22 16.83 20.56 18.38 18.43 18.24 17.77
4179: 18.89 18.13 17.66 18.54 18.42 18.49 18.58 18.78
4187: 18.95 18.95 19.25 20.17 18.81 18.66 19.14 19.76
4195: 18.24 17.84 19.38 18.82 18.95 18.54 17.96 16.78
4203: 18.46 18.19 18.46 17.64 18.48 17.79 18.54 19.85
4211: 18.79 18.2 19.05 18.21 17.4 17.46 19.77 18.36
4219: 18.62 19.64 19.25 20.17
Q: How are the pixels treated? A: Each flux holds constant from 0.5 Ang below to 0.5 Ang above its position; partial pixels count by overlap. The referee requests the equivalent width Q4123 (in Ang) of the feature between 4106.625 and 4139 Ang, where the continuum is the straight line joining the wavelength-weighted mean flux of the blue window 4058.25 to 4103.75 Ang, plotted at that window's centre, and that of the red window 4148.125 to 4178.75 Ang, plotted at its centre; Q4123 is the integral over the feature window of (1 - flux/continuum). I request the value -0.8 Ang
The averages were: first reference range 17.3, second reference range 18.7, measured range 18.5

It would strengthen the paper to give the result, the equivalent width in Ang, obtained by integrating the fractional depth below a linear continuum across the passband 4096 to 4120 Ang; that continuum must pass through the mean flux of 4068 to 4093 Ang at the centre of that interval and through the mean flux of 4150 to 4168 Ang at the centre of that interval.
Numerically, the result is 2.9 Ang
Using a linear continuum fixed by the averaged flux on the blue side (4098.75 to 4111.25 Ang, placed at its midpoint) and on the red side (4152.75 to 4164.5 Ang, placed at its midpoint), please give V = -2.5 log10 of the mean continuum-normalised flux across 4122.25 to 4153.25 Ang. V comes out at -0.114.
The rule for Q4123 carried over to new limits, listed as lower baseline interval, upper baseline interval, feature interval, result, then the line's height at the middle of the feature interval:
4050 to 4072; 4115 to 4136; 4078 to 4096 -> 0.5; 18.6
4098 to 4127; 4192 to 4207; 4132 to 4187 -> -2.9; 17.7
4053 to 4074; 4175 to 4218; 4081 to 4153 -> 2.6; 18.5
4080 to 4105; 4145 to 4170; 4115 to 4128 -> -1.0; 17.5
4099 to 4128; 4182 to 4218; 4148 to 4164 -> -0.9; 17.8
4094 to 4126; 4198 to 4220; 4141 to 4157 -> -1.3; 17.4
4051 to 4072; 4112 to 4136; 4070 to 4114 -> 3.6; 18.6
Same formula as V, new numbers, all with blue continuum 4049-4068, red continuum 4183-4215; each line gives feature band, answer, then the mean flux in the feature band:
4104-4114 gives 0.09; 17.1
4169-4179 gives 0.01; 18.5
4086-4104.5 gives 0.16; 16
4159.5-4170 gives -0.02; 18.9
